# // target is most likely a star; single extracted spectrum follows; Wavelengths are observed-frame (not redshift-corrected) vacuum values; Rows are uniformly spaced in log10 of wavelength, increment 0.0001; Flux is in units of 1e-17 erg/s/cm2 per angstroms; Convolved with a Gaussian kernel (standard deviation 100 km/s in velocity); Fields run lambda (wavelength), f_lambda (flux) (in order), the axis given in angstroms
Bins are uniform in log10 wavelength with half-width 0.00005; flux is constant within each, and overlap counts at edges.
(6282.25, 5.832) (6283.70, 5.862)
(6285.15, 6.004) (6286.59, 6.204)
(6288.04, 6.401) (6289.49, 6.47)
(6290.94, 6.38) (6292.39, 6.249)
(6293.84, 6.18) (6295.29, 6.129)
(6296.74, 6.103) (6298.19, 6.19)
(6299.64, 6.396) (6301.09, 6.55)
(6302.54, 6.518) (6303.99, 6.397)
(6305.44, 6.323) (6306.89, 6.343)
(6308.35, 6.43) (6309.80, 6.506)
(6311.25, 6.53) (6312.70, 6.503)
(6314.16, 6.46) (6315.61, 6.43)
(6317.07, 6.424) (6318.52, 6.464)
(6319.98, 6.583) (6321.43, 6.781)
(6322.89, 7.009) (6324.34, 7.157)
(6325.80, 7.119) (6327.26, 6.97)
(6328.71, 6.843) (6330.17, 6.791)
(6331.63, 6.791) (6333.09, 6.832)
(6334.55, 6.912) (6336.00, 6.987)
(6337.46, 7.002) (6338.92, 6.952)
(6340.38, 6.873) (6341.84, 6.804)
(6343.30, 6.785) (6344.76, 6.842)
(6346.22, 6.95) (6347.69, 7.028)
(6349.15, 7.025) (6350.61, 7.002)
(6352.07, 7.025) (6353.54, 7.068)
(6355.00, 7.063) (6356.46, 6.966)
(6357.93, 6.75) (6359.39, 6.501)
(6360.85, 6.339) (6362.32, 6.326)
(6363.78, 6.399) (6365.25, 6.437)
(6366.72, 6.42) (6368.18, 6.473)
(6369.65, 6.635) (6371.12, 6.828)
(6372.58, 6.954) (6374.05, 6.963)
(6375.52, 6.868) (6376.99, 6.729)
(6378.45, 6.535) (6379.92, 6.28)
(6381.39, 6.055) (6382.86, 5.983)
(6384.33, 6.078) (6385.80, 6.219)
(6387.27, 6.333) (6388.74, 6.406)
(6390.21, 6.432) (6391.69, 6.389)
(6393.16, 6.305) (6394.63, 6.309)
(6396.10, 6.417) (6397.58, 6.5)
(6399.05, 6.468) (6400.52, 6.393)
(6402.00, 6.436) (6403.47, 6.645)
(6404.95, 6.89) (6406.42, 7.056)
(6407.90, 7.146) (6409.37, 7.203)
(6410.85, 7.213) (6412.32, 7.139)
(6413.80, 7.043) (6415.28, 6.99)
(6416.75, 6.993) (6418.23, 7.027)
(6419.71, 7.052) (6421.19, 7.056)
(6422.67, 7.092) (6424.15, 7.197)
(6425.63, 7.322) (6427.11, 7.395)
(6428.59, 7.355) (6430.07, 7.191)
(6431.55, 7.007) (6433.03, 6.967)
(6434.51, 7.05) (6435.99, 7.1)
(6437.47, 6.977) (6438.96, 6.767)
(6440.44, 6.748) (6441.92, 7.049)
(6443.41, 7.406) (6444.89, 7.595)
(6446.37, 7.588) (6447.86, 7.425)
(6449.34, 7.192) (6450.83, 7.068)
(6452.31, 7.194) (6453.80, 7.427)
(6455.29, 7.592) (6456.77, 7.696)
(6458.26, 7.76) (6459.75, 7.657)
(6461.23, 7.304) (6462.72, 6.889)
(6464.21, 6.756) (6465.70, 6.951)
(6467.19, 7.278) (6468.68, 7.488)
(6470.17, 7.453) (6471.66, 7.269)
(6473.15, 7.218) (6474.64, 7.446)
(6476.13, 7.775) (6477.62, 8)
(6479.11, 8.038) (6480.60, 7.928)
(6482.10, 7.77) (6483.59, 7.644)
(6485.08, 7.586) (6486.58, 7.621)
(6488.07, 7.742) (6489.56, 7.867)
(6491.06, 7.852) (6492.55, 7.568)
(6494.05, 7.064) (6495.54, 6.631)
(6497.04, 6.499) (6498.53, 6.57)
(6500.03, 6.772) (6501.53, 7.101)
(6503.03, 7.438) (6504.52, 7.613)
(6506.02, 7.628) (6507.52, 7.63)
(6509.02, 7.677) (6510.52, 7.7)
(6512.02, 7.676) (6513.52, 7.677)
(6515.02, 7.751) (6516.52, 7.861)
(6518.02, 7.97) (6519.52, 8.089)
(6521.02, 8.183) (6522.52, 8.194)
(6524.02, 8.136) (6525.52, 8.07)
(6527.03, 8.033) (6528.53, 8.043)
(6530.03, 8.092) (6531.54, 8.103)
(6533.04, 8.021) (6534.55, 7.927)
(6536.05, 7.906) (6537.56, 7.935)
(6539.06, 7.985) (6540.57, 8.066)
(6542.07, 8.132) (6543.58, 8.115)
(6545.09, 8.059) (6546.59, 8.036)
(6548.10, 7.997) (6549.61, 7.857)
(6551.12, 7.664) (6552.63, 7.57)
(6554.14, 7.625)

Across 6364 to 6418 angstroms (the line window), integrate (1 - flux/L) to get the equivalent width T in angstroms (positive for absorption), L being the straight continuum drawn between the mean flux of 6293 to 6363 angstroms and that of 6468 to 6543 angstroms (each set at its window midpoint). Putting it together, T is 3.3 angstroms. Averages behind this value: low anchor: 6.69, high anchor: 7.69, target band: 6.62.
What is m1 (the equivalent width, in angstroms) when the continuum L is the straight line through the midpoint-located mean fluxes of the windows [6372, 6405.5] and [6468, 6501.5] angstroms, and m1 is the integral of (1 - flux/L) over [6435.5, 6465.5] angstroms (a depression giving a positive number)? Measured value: -0.7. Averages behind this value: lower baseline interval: 6.45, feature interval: 7.25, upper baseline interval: 7.44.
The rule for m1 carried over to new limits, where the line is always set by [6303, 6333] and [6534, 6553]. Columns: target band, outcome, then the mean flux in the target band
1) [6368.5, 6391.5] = 1.7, 6.48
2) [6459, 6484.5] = 0.2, 7.46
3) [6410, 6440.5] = 0.7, 7.09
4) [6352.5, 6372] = 0.7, 6.64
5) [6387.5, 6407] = 1.7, 6.5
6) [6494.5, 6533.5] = 0.6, 7.65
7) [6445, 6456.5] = 0.0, 7.38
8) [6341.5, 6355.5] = -0.3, 6.96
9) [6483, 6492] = -0.1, 7.72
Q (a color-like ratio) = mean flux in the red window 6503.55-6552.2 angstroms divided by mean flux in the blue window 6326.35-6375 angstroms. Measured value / 1.16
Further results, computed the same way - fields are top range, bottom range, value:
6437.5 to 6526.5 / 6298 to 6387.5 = 1.12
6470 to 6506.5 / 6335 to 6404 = 1.12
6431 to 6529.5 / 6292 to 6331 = 1.14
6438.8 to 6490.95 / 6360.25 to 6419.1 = 1.13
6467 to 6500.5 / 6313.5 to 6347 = 1.09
